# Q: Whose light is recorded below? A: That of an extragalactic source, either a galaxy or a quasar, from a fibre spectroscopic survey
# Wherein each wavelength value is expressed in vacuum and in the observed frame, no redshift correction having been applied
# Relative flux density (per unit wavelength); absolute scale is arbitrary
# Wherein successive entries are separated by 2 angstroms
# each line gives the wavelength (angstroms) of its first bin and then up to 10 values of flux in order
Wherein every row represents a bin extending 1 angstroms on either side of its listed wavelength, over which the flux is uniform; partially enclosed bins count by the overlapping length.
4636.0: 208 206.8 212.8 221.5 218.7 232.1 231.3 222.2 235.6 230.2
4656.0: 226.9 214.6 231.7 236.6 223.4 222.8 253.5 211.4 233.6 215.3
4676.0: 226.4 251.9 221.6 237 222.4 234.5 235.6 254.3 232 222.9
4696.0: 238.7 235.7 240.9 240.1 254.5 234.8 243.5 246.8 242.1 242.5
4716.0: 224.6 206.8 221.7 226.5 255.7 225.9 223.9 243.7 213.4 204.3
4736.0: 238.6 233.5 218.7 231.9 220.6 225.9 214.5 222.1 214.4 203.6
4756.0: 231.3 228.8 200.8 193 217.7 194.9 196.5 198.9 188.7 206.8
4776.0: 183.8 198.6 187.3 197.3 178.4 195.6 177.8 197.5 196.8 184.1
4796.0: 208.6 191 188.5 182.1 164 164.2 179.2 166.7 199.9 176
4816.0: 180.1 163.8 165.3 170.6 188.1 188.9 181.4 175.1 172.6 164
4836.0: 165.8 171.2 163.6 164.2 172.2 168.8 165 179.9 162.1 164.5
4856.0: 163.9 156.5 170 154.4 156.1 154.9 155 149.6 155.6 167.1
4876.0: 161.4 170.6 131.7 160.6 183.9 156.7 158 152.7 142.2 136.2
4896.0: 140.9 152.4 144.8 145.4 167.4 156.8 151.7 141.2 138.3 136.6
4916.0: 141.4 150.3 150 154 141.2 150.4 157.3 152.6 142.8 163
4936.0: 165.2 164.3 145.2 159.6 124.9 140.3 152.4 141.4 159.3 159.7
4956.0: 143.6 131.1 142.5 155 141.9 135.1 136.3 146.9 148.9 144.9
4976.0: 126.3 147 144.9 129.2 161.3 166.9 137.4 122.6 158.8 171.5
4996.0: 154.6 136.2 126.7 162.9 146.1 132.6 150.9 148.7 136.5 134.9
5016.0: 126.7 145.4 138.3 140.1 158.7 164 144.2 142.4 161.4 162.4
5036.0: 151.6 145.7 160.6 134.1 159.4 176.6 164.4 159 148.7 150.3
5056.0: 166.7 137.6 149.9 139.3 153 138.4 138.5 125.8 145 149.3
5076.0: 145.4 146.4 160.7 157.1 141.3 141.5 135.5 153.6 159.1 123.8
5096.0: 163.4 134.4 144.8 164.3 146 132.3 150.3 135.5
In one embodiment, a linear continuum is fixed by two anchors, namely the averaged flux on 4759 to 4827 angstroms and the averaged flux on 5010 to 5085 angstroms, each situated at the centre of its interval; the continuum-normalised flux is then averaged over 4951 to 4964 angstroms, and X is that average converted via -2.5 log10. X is 0.10 mag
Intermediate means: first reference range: 187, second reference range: 149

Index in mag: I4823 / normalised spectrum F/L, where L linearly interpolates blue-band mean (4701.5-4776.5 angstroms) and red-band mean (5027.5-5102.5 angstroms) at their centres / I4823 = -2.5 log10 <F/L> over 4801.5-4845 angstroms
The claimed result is 0.170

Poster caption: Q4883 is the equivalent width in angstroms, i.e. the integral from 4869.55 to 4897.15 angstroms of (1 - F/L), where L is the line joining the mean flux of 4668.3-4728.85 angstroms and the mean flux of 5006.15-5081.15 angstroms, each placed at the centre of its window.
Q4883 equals 4.9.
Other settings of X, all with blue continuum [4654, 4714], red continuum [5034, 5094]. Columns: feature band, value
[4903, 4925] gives 0.23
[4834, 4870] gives 0.20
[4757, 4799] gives 0.09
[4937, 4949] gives 0.19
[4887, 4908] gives 0.24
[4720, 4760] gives -0.01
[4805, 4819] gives 0.17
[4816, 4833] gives 0.15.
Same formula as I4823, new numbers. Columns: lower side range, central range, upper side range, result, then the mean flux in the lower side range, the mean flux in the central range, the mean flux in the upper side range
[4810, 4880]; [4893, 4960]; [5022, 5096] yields 0.09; 168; 148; 150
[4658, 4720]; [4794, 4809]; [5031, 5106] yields 0.14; 233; 183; 149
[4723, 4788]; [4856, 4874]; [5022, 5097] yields 0.20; 212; 158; 150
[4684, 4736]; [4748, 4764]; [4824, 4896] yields -0.01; 234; 214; 163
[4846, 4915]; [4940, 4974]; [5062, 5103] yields 0.05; 156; 145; 146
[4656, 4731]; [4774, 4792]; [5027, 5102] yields 0.12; 233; 191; 149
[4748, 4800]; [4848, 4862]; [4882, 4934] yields 0.03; 200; 165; 150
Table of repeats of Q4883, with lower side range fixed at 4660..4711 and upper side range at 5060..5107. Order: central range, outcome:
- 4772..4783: 1.0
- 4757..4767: 0.5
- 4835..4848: 2.1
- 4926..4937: 1.5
